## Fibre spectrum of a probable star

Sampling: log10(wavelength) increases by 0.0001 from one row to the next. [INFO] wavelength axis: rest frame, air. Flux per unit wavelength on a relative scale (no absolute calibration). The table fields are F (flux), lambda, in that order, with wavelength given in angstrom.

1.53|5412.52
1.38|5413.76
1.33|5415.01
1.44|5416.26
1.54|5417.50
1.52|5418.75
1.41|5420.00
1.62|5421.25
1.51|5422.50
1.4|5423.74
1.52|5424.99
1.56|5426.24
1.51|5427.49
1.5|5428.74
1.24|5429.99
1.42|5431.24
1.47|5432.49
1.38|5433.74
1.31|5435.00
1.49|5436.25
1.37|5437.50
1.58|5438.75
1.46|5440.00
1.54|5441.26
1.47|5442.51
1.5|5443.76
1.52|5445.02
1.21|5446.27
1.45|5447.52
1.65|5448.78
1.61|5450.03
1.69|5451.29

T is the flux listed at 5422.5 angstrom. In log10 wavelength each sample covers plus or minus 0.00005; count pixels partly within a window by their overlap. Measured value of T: 1.51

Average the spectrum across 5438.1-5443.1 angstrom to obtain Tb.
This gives 1.51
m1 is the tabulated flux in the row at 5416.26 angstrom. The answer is 1.44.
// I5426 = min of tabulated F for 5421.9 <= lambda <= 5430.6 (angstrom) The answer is 1.24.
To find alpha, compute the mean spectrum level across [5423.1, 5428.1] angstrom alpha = 1.5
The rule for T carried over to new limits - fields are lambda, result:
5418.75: 1.52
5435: 1.31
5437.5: 1.37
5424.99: 1.52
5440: 1.46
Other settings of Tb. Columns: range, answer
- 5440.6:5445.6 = 1.5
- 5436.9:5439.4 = 1.48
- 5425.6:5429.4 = 1.52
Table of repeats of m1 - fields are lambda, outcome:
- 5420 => 1.41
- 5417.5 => 1.54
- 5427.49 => 1.51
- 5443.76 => 1.5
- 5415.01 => 1.33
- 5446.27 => 1.21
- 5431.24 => 1.42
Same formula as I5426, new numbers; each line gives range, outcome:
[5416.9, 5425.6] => 1.4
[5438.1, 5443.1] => 1.46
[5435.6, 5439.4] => 1.37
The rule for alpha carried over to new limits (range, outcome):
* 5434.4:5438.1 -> 1.39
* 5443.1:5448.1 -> 1.42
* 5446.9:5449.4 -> 1.55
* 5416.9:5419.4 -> 1.53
